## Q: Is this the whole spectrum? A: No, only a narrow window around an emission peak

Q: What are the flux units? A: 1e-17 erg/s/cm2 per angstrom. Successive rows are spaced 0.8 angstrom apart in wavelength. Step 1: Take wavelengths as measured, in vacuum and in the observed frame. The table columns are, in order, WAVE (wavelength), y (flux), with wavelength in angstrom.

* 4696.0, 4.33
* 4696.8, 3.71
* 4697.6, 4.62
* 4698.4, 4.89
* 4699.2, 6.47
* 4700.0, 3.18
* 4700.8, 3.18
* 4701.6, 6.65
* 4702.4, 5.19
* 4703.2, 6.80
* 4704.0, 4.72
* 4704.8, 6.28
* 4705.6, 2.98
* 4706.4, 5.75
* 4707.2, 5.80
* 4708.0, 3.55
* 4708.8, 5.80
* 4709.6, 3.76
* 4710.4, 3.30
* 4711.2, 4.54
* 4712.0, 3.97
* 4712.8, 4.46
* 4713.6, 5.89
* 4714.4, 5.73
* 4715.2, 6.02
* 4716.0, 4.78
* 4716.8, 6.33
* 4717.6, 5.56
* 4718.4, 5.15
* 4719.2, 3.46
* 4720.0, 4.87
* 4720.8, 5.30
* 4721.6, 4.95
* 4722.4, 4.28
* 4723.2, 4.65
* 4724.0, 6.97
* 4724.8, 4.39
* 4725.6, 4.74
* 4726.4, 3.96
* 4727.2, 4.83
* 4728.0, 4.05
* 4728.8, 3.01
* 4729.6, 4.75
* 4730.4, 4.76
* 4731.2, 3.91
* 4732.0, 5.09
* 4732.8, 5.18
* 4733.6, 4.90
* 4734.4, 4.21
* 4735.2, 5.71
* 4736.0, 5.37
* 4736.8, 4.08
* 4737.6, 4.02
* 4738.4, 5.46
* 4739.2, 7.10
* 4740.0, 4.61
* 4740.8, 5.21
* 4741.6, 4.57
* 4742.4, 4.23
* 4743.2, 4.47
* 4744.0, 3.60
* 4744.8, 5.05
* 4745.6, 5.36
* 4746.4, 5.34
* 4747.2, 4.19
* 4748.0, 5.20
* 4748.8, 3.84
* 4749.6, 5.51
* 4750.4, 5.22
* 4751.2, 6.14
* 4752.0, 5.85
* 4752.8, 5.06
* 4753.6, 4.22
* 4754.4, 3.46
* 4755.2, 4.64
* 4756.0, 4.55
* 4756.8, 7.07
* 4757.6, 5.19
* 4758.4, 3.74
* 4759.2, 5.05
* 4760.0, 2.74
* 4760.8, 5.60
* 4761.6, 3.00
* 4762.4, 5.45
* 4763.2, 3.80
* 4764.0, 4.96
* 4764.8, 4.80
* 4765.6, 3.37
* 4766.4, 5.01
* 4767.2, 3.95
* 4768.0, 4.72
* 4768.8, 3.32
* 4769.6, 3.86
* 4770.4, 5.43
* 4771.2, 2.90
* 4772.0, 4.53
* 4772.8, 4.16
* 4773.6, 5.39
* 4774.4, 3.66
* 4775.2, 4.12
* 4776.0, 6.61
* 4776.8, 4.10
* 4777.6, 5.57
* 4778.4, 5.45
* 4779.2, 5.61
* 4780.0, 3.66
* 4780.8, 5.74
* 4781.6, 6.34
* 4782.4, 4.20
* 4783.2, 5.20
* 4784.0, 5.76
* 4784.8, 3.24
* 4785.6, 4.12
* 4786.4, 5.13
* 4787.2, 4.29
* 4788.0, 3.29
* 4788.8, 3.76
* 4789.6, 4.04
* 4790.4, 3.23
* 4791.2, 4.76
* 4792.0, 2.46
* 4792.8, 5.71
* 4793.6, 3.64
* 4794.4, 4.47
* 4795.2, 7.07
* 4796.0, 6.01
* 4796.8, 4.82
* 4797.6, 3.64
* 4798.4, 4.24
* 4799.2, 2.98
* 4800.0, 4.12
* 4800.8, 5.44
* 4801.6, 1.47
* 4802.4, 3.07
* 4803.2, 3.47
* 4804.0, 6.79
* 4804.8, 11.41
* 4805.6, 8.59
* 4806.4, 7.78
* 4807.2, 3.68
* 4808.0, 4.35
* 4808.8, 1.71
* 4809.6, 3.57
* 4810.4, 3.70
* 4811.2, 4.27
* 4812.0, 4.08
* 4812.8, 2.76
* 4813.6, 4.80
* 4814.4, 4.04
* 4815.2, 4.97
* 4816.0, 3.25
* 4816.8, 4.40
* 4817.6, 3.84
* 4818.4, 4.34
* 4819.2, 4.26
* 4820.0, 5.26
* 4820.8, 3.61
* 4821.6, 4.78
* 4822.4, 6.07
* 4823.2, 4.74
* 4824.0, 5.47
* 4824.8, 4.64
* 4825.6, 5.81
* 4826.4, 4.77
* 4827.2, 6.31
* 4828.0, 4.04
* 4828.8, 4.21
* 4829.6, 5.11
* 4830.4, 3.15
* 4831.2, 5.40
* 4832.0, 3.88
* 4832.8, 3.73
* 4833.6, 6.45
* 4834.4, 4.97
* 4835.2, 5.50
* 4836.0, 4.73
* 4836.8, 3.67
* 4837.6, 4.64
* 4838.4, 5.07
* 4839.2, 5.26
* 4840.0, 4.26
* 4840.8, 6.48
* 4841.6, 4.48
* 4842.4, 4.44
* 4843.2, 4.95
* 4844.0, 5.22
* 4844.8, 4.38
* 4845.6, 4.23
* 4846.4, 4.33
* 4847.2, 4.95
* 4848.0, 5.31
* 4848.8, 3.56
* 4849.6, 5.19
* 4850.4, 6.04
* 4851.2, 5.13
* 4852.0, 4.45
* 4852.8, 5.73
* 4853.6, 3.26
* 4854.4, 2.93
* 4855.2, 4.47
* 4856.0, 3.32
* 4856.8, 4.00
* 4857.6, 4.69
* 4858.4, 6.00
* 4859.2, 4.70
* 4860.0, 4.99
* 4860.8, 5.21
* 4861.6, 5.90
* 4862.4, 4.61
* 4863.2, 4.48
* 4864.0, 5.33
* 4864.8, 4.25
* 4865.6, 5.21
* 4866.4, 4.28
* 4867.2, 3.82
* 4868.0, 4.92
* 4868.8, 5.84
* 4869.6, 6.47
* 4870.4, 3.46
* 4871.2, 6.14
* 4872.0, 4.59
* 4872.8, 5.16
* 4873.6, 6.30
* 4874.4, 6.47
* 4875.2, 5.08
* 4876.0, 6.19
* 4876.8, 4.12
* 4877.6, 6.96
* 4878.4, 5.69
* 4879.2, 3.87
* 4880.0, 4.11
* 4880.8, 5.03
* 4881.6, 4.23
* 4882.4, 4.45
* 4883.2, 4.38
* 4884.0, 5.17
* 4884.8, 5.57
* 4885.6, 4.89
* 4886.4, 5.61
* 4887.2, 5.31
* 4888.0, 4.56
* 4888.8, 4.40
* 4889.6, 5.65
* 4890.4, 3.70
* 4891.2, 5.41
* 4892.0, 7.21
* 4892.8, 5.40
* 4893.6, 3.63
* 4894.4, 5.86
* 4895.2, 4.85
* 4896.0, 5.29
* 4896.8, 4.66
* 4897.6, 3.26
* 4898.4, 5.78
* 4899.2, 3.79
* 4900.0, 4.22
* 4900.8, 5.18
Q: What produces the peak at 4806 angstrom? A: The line H-gamma 4340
